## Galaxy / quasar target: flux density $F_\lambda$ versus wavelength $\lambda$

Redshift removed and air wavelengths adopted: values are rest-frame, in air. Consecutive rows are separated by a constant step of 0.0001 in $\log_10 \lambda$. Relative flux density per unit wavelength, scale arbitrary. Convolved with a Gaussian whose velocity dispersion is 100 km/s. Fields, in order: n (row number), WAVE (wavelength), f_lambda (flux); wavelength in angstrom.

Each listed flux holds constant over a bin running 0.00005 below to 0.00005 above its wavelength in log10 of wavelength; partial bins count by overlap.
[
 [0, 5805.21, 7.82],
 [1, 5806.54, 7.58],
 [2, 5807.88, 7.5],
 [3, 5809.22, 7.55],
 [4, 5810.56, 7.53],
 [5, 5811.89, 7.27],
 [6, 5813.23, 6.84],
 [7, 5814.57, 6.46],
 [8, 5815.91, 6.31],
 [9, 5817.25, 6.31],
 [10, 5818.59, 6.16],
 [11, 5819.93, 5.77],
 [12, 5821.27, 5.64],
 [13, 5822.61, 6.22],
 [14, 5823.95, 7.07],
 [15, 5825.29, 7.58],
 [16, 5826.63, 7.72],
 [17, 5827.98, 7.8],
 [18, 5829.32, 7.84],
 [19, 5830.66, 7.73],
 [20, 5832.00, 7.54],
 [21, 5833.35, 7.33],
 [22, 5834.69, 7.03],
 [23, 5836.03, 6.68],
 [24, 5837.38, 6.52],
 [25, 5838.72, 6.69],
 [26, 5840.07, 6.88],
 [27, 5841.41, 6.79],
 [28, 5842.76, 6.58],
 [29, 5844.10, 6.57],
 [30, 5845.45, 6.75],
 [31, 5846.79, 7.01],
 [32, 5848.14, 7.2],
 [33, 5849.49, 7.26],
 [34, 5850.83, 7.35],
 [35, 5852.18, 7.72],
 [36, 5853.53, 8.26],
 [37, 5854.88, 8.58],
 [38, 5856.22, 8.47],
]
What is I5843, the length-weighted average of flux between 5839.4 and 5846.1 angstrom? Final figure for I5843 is 6.72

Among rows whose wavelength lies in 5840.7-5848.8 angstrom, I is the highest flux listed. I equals 7.2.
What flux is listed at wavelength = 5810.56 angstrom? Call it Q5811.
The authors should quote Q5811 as 7.53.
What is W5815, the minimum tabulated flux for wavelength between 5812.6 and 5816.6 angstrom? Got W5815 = 6.31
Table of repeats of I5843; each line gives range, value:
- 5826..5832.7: 7.72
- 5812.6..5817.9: 6.47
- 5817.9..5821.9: 5.86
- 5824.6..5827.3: 7.65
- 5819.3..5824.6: 6.18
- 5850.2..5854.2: 7.77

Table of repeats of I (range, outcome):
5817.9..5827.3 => 7.72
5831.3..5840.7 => 7.54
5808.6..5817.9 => 7.55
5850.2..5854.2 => 8.26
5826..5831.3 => 7.84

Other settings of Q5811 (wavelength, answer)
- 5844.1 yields 6.57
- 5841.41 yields 6.79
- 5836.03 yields 6.68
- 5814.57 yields 6.46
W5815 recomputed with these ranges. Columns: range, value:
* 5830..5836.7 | 6.68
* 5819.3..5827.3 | 5.64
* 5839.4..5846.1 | 6.57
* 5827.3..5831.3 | 7.73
